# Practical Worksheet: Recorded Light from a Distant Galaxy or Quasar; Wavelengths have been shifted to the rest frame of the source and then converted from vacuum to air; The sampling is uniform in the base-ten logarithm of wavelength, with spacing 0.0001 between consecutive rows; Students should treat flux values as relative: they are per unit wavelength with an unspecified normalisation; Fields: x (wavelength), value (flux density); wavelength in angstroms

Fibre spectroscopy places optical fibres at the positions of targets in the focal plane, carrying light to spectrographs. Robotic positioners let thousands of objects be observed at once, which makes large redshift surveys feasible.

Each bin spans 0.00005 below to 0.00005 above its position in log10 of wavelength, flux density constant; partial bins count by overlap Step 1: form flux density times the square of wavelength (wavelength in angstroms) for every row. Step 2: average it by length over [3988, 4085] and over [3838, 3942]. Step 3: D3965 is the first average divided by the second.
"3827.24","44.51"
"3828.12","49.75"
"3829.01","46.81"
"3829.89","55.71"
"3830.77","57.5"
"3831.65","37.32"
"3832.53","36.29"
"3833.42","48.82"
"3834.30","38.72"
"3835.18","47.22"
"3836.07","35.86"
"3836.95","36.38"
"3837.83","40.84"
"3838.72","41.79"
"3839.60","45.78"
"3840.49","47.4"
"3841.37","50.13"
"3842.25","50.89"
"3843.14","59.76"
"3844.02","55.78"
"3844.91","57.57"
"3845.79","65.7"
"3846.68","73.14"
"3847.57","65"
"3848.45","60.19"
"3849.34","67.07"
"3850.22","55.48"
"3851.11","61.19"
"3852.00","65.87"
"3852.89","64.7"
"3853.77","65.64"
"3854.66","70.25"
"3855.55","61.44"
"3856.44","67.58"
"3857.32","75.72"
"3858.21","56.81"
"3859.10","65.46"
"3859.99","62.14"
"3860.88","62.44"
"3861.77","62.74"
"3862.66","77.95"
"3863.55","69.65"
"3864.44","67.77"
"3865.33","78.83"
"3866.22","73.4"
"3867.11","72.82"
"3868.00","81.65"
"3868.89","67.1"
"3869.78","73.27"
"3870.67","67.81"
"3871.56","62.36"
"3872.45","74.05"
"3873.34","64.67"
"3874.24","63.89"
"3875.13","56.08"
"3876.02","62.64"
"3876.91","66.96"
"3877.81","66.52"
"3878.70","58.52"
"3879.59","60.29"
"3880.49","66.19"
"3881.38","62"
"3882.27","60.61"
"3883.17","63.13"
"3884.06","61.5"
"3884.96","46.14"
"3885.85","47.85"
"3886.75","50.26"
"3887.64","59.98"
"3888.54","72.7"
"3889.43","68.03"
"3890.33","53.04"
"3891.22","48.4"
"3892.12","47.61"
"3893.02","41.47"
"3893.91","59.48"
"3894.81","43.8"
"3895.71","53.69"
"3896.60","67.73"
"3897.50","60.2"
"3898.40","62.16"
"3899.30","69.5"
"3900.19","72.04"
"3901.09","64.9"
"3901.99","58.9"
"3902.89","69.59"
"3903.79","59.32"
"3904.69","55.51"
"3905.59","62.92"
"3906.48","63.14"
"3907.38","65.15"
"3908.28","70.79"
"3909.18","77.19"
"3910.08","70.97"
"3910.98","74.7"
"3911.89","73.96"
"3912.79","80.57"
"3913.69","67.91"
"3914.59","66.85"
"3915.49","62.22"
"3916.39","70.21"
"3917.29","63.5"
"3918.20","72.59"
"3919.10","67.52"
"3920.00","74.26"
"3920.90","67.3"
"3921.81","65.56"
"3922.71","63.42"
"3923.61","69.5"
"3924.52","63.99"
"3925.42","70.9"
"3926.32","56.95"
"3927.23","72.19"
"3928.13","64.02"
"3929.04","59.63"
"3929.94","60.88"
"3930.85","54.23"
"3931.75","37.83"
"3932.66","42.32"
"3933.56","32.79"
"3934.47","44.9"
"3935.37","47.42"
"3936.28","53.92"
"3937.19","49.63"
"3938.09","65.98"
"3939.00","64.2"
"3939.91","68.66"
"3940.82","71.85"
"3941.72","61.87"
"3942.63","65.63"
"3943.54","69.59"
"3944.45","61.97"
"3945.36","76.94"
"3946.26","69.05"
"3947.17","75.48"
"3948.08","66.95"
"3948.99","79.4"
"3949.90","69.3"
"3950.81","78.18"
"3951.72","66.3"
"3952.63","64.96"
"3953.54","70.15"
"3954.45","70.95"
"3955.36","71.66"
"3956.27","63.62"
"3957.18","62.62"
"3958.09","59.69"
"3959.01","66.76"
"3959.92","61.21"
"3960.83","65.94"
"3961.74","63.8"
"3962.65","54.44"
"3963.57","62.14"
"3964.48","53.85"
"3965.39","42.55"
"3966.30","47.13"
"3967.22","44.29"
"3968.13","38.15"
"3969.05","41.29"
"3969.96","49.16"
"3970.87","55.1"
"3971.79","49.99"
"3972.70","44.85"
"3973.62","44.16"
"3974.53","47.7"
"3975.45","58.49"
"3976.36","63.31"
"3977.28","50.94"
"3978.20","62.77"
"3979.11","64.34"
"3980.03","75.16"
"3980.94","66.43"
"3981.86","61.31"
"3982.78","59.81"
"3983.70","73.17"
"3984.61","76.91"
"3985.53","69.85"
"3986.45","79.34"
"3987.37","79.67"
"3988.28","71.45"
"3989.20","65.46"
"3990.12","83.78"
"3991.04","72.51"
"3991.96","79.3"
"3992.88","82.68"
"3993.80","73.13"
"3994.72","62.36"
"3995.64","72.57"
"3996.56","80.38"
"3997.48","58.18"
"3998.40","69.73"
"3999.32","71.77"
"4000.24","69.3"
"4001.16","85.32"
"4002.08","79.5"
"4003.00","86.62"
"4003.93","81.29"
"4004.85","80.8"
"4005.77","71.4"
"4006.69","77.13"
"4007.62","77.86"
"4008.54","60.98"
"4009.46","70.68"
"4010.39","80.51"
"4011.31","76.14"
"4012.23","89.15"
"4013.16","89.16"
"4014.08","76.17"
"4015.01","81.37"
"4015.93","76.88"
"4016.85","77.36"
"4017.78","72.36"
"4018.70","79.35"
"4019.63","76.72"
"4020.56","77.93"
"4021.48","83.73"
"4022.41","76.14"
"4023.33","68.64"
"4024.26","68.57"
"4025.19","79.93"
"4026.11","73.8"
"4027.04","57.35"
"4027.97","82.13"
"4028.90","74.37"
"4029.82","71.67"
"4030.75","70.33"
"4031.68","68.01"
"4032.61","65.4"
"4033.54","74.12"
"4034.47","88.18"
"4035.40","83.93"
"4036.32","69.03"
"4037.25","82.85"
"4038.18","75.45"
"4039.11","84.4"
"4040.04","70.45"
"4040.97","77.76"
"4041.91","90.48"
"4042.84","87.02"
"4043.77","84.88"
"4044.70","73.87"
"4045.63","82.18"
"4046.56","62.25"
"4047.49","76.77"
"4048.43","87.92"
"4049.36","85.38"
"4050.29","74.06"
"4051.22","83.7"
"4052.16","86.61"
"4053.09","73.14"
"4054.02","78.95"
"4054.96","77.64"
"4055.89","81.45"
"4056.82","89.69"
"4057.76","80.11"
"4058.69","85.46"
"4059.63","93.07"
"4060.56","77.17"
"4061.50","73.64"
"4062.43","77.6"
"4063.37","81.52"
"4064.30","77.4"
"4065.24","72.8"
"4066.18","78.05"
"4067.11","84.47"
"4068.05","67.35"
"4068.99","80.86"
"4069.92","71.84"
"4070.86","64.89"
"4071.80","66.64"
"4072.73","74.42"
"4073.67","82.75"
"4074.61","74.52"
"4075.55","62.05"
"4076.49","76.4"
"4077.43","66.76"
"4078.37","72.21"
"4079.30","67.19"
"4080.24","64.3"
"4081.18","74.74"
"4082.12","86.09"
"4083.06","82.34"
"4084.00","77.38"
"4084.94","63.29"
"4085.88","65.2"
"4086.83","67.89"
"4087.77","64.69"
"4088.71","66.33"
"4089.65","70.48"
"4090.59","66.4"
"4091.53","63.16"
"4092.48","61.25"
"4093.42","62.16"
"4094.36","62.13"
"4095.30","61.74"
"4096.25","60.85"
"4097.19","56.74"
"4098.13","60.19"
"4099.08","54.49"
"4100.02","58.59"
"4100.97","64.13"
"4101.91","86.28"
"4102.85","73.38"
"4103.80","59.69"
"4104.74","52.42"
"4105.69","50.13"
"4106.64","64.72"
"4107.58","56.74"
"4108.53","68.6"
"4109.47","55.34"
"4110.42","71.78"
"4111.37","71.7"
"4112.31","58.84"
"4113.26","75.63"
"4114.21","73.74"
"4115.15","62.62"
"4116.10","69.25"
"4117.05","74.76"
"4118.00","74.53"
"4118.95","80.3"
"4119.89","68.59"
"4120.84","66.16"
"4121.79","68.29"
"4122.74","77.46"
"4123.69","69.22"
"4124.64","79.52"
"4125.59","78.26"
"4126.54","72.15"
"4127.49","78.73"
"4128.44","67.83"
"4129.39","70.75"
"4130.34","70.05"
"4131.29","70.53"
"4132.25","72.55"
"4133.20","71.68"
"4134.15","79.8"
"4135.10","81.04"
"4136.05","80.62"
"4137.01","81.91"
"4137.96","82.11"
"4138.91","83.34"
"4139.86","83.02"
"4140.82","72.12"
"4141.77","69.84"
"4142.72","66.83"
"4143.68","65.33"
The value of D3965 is 1.3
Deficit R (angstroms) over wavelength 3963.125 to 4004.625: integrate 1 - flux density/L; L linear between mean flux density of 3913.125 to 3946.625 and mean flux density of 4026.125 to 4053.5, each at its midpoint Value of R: 3.0 angstroms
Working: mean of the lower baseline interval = 62.2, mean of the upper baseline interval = 77.3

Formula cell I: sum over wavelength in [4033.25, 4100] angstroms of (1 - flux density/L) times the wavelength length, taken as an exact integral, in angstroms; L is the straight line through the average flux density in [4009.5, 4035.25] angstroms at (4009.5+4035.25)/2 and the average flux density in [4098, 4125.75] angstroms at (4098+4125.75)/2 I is -2.15 angstroms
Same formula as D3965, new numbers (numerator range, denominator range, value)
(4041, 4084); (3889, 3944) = 1.35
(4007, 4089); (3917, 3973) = 1.32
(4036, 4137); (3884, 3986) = 1.27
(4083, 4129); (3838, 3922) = 1.19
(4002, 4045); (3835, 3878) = 1.35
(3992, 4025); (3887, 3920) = 1.26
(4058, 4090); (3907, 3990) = 1.25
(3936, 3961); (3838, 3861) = 1.17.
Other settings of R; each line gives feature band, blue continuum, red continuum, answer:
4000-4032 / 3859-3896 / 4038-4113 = -3.3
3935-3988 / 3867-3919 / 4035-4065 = 6.4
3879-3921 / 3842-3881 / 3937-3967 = 1.6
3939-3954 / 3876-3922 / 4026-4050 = -0.4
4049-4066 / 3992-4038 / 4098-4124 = -2.1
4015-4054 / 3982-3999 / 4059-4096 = -2.6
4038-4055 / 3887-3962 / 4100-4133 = -3.2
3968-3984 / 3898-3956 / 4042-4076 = 3.2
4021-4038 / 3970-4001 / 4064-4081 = -1.2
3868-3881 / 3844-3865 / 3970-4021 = 0.1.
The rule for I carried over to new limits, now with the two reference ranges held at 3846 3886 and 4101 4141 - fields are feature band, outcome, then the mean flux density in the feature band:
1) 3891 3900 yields 1.4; 56.1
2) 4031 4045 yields -1.8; 78.3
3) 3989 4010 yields -1.8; 74.6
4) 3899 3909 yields 0.2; 65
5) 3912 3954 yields 1.7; 64.2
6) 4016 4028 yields -1.0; 74.7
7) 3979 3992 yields -0.7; 71.9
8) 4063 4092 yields -0.7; 72.1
